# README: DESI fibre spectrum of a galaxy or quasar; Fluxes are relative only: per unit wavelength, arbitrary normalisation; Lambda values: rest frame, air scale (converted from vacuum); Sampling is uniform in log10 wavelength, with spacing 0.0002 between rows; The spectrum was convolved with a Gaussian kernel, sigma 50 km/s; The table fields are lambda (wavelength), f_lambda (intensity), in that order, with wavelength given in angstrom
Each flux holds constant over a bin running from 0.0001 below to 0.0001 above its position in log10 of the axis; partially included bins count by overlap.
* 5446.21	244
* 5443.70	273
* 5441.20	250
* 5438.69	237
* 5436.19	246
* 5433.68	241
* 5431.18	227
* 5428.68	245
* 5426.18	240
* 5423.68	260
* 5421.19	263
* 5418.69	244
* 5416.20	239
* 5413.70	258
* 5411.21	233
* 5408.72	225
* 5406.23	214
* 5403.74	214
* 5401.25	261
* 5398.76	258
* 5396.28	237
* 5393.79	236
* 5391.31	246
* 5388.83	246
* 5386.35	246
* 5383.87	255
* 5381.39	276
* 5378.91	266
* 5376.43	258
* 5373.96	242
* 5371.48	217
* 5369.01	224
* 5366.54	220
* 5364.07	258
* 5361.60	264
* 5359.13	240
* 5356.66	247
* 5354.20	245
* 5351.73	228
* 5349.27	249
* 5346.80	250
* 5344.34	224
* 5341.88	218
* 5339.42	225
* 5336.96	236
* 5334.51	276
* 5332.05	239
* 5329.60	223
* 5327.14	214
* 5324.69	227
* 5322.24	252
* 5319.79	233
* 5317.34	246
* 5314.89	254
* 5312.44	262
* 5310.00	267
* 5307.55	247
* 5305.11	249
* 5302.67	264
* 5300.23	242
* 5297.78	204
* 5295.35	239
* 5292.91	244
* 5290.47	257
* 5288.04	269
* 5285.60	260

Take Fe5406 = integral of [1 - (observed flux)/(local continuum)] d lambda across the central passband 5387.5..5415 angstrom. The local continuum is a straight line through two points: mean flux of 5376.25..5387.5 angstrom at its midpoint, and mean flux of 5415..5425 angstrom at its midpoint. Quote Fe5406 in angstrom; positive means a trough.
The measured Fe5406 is 1.8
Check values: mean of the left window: 260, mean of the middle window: 239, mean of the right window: 252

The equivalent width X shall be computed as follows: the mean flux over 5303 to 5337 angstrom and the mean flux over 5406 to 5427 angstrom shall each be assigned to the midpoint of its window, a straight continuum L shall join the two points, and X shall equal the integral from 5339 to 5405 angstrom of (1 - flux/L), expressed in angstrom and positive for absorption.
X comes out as 0.4 angstrom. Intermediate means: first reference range 245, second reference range 243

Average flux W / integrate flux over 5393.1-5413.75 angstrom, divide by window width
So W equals 236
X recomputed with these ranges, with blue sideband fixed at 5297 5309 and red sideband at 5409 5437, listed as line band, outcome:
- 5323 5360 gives 1.1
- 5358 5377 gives 0.3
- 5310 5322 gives -0.4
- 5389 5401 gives -0.1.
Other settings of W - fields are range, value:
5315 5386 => 241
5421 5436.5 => 245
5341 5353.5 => 235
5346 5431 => 244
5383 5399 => 245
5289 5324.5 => 247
